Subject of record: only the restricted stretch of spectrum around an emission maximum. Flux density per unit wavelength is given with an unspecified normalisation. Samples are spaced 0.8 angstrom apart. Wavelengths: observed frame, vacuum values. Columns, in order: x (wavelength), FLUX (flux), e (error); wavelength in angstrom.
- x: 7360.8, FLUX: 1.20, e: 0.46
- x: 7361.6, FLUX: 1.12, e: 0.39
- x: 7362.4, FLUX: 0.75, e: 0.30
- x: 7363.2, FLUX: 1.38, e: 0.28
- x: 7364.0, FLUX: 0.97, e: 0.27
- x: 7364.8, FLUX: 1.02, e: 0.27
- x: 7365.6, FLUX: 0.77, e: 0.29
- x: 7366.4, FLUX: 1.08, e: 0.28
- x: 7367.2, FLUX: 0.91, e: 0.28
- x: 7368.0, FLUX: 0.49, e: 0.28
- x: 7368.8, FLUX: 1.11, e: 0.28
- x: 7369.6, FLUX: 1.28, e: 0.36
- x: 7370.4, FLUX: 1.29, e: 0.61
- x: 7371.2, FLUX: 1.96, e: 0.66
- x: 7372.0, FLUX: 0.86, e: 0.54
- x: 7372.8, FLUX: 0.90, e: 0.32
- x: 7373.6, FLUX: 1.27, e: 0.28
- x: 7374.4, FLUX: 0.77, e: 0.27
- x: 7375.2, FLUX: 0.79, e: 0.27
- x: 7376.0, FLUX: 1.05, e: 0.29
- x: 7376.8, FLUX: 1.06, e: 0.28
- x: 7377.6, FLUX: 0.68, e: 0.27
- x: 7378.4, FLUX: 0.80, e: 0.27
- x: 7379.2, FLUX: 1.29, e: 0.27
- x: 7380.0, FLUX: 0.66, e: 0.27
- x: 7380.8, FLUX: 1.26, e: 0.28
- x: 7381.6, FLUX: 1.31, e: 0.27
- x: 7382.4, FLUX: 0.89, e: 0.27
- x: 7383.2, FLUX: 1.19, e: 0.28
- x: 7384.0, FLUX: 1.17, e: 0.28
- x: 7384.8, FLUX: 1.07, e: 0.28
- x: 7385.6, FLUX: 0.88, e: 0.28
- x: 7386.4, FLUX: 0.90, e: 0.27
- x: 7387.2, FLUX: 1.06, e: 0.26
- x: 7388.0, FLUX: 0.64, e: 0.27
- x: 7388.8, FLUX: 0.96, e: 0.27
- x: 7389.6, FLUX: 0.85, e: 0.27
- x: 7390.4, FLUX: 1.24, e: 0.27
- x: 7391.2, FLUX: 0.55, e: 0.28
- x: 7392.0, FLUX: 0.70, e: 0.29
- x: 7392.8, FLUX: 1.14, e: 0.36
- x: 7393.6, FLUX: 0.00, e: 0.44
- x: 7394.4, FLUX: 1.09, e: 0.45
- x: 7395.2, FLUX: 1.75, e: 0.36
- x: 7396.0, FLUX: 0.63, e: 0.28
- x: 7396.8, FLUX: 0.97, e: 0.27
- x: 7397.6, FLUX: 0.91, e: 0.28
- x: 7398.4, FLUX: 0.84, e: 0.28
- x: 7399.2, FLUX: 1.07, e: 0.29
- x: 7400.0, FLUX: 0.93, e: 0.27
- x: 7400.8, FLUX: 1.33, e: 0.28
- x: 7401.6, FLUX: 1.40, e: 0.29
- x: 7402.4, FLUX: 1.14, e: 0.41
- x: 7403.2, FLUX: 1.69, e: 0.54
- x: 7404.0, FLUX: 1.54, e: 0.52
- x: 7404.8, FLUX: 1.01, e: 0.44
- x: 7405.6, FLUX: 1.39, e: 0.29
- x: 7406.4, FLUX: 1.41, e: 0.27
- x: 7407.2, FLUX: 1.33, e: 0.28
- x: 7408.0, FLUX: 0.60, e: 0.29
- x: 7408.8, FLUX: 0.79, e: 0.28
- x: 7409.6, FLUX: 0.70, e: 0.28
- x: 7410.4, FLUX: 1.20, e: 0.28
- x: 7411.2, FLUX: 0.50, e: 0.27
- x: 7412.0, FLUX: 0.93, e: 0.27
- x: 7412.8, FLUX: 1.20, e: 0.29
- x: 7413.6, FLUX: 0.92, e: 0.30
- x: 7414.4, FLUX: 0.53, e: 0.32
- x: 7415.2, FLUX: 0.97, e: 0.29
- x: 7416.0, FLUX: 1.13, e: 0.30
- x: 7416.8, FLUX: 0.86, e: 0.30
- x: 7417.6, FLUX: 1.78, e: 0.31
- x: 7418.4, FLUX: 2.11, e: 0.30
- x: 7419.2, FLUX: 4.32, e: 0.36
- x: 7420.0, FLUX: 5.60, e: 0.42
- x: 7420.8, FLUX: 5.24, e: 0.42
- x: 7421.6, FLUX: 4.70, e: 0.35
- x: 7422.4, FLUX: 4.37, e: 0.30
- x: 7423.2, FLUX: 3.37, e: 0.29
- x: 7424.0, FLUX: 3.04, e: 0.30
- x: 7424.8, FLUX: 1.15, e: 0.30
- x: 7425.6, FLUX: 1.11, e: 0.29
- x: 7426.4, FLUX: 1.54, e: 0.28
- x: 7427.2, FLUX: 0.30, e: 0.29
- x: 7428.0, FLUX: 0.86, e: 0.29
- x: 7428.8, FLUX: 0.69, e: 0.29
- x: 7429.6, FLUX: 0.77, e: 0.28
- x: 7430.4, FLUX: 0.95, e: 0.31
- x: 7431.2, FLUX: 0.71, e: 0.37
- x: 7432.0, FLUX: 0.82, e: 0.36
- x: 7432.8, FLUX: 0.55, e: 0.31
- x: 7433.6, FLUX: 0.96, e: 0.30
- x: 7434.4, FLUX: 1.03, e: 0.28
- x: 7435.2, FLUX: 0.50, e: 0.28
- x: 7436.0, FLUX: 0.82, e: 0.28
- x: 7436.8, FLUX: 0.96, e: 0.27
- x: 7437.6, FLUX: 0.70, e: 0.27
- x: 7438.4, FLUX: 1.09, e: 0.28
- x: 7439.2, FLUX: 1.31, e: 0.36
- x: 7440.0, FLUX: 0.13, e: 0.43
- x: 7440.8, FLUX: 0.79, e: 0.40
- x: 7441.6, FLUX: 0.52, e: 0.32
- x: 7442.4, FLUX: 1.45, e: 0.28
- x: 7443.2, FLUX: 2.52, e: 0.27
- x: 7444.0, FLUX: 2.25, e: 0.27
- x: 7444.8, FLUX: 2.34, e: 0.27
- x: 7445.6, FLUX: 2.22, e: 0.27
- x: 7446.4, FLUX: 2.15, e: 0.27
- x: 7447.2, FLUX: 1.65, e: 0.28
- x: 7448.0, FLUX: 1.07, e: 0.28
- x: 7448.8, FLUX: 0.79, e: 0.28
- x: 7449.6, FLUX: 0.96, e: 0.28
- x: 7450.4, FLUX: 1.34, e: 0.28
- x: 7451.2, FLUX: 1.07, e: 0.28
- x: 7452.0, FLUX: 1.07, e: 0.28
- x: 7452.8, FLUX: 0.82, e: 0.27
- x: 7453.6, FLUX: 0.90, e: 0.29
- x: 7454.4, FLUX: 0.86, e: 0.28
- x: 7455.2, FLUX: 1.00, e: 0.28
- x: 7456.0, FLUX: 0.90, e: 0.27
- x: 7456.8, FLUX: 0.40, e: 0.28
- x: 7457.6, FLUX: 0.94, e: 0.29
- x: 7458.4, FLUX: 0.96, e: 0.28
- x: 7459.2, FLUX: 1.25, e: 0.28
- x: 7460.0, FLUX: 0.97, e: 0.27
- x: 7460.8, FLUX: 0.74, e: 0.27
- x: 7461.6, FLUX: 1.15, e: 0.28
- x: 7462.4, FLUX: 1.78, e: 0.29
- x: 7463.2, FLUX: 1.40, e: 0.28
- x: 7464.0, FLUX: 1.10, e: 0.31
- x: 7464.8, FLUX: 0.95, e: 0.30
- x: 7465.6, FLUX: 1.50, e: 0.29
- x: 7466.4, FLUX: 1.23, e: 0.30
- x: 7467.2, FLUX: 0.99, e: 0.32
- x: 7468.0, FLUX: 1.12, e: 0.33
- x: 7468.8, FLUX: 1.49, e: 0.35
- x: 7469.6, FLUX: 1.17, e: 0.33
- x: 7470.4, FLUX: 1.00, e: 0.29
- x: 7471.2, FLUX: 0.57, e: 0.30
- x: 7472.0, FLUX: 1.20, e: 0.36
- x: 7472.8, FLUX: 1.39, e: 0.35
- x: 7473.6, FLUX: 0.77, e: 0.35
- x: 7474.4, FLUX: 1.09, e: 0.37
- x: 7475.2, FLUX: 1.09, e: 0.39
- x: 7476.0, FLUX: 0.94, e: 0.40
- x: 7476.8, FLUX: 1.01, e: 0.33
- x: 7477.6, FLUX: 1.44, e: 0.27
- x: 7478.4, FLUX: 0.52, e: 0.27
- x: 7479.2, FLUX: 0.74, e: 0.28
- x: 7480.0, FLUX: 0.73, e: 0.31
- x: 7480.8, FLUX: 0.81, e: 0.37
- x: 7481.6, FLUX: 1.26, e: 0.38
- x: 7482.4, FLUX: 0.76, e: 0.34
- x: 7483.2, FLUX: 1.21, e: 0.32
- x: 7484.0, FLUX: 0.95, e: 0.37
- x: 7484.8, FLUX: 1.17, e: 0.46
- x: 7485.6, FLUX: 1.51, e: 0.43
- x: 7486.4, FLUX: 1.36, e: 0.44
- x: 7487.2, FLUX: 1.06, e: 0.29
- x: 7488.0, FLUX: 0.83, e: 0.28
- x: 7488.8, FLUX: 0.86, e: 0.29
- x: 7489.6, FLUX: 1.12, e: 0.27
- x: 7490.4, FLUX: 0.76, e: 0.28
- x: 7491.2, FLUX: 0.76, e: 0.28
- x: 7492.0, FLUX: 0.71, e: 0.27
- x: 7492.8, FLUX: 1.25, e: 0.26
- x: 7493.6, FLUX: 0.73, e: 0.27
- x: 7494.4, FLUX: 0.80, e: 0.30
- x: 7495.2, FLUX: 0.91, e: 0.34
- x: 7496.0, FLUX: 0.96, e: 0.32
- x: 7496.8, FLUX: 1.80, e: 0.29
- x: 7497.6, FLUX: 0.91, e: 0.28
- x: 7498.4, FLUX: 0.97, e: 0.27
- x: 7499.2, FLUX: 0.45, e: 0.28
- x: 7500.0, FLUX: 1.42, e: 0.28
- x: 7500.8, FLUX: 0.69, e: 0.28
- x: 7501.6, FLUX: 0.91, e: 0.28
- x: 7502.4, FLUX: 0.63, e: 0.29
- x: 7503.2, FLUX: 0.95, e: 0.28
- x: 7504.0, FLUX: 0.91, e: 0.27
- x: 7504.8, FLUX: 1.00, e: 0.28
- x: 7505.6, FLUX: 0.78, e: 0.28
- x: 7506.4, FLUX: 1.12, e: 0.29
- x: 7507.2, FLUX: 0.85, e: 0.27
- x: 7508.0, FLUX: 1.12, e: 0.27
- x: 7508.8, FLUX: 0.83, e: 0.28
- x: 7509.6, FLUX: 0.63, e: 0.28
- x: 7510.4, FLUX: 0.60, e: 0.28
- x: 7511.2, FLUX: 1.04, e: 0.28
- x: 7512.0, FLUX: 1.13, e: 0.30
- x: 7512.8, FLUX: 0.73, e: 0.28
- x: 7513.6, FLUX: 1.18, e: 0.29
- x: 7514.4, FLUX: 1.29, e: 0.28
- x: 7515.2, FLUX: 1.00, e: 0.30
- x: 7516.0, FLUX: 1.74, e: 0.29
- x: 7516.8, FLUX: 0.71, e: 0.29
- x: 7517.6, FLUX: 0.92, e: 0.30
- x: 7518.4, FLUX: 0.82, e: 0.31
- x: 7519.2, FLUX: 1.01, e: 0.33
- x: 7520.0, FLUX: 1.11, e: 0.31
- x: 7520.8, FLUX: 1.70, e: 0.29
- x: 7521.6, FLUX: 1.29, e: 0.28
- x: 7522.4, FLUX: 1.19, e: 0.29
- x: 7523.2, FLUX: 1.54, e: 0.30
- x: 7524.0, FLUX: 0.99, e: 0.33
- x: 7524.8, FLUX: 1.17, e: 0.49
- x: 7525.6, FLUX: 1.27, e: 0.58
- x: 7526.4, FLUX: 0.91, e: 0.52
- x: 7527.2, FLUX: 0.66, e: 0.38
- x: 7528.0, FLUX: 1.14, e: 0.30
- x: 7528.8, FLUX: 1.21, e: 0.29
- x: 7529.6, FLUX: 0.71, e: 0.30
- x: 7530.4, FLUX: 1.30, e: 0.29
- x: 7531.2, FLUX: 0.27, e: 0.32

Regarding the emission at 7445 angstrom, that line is [N II]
